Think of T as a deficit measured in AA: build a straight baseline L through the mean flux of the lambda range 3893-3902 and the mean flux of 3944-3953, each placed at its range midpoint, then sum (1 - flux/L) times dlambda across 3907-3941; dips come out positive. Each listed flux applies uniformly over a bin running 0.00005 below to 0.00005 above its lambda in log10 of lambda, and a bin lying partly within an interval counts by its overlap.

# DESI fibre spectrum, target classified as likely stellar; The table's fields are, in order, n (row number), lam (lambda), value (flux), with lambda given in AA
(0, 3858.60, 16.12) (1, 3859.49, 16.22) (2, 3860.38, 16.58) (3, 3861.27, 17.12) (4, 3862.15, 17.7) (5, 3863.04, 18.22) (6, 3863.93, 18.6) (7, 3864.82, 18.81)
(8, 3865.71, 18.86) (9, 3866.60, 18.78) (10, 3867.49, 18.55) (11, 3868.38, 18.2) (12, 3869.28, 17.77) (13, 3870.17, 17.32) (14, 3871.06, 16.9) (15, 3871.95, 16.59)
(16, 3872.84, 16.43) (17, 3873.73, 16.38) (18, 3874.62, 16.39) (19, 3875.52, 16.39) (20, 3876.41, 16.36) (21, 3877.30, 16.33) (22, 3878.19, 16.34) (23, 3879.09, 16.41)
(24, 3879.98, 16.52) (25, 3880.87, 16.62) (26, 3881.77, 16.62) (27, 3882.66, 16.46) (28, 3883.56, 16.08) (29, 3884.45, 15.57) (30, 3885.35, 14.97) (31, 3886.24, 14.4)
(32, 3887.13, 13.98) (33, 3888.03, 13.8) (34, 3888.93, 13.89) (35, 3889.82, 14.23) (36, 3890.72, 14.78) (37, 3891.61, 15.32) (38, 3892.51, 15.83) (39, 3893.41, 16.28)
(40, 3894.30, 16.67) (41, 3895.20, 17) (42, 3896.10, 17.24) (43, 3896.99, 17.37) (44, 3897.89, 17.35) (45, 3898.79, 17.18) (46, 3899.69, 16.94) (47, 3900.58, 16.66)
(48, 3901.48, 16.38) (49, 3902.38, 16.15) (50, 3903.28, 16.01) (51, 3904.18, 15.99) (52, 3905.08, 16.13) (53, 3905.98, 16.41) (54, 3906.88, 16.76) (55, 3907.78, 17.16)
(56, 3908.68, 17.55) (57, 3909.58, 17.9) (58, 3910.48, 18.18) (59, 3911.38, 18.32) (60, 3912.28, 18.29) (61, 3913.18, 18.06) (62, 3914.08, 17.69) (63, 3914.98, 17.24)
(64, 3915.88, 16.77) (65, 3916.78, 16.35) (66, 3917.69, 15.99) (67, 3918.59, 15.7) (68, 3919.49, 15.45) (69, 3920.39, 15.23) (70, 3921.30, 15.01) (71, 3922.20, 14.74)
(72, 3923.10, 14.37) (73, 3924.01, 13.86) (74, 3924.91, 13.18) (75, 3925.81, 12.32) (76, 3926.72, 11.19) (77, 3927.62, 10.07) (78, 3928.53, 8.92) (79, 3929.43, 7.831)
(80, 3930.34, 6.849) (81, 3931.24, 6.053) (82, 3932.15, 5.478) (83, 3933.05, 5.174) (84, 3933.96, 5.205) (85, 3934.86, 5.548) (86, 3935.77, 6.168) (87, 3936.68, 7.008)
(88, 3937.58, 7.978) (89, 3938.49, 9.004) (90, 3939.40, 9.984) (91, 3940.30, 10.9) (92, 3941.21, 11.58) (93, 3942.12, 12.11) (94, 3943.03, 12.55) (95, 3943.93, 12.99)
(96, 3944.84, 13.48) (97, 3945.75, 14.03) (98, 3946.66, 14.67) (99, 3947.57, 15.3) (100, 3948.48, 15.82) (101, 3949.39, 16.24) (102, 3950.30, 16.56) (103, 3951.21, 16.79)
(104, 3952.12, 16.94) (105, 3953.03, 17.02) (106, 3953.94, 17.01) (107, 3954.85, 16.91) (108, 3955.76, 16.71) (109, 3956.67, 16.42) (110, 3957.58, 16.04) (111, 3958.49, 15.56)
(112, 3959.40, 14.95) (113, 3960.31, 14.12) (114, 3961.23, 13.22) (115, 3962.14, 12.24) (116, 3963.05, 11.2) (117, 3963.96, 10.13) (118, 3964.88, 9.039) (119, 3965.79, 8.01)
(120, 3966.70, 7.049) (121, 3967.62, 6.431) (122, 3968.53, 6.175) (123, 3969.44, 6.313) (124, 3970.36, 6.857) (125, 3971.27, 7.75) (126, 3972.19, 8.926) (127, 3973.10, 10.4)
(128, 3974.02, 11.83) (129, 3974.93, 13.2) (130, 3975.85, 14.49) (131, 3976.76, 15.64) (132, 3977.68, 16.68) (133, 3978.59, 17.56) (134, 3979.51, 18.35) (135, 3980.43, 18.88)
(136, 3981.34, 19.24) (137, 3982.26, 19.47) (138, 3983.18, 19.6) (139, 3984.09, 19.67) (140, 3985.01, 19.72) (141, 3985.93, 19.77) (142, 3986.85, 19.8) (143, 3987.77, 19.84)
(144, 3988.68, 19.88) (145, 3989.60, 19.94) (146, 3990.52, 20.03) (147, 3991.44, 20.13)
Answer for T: 7.8 AA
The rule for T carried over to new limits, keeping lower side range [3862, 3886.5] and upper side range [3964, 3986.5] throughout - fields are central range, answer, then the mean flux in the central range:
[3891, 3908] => -0.5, 16.5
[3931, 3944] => 5.5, 8.43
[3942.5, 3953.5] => -0.7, 15.2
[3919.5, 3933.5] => 4.0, 10.8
